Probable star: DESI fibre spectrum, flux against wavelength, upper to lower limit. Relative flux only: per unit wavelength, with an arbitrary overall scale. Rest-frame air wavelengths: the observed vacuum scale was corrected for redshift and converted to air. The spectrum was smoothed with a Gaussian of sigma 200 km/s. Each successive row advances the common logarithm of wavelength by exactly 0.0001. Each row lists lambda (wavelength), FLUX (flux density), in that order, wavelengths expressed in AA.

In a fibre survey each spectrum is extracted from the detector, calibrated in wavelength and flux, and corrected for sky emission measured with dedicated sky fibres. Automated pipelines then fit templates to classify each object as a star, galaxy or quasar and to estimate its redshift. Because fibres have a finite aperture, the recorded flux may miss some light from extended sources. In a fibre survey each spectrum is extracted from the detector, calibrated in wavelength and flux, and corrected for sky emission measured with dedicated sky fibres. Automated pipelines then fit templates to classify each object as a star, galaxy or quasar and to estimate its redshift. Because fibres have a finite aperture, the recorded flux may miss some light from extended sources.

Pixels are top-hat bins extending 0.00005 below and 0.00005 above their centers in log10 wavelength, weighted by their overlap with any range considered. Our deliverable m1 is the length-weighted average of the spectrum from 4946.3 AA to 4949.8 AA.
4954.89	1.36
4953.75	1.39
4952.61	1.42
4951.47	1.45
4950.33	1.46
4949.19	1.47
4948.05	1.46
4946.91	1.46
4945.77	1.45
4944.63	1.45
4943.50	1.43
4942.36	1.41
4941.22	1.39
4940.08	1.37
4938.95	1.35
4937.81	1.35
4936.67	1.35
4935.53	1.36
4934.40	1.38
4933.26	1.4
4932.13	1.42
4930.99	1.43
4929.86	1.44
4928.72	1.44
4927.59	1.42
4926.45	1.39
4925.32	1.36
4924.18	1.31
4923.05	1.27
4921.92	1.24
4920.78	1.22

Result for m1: 1.46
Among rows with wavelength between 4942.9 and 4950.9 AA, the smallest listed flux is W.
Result 1.43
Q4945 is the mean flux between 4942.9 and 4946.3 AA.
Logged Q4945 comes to 1.45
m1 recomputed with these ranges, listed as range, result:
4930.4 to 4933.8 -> 1.42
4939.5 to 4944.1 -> 1.4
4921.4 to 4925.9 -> 1.3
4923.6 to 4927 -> 1.35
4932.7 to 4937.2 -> 1.37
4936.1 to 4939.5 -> 1.35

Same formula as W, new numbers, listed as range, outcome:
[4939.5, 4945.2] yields 1.37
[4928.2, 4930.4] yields 1.44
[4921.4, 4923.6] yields 1.24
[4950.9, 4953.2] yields 1.42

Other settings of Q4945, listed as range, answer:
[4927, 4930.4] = 1.43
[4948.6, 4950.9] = 1.46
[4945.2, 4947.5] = 1.45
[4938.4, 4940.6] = 1.36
